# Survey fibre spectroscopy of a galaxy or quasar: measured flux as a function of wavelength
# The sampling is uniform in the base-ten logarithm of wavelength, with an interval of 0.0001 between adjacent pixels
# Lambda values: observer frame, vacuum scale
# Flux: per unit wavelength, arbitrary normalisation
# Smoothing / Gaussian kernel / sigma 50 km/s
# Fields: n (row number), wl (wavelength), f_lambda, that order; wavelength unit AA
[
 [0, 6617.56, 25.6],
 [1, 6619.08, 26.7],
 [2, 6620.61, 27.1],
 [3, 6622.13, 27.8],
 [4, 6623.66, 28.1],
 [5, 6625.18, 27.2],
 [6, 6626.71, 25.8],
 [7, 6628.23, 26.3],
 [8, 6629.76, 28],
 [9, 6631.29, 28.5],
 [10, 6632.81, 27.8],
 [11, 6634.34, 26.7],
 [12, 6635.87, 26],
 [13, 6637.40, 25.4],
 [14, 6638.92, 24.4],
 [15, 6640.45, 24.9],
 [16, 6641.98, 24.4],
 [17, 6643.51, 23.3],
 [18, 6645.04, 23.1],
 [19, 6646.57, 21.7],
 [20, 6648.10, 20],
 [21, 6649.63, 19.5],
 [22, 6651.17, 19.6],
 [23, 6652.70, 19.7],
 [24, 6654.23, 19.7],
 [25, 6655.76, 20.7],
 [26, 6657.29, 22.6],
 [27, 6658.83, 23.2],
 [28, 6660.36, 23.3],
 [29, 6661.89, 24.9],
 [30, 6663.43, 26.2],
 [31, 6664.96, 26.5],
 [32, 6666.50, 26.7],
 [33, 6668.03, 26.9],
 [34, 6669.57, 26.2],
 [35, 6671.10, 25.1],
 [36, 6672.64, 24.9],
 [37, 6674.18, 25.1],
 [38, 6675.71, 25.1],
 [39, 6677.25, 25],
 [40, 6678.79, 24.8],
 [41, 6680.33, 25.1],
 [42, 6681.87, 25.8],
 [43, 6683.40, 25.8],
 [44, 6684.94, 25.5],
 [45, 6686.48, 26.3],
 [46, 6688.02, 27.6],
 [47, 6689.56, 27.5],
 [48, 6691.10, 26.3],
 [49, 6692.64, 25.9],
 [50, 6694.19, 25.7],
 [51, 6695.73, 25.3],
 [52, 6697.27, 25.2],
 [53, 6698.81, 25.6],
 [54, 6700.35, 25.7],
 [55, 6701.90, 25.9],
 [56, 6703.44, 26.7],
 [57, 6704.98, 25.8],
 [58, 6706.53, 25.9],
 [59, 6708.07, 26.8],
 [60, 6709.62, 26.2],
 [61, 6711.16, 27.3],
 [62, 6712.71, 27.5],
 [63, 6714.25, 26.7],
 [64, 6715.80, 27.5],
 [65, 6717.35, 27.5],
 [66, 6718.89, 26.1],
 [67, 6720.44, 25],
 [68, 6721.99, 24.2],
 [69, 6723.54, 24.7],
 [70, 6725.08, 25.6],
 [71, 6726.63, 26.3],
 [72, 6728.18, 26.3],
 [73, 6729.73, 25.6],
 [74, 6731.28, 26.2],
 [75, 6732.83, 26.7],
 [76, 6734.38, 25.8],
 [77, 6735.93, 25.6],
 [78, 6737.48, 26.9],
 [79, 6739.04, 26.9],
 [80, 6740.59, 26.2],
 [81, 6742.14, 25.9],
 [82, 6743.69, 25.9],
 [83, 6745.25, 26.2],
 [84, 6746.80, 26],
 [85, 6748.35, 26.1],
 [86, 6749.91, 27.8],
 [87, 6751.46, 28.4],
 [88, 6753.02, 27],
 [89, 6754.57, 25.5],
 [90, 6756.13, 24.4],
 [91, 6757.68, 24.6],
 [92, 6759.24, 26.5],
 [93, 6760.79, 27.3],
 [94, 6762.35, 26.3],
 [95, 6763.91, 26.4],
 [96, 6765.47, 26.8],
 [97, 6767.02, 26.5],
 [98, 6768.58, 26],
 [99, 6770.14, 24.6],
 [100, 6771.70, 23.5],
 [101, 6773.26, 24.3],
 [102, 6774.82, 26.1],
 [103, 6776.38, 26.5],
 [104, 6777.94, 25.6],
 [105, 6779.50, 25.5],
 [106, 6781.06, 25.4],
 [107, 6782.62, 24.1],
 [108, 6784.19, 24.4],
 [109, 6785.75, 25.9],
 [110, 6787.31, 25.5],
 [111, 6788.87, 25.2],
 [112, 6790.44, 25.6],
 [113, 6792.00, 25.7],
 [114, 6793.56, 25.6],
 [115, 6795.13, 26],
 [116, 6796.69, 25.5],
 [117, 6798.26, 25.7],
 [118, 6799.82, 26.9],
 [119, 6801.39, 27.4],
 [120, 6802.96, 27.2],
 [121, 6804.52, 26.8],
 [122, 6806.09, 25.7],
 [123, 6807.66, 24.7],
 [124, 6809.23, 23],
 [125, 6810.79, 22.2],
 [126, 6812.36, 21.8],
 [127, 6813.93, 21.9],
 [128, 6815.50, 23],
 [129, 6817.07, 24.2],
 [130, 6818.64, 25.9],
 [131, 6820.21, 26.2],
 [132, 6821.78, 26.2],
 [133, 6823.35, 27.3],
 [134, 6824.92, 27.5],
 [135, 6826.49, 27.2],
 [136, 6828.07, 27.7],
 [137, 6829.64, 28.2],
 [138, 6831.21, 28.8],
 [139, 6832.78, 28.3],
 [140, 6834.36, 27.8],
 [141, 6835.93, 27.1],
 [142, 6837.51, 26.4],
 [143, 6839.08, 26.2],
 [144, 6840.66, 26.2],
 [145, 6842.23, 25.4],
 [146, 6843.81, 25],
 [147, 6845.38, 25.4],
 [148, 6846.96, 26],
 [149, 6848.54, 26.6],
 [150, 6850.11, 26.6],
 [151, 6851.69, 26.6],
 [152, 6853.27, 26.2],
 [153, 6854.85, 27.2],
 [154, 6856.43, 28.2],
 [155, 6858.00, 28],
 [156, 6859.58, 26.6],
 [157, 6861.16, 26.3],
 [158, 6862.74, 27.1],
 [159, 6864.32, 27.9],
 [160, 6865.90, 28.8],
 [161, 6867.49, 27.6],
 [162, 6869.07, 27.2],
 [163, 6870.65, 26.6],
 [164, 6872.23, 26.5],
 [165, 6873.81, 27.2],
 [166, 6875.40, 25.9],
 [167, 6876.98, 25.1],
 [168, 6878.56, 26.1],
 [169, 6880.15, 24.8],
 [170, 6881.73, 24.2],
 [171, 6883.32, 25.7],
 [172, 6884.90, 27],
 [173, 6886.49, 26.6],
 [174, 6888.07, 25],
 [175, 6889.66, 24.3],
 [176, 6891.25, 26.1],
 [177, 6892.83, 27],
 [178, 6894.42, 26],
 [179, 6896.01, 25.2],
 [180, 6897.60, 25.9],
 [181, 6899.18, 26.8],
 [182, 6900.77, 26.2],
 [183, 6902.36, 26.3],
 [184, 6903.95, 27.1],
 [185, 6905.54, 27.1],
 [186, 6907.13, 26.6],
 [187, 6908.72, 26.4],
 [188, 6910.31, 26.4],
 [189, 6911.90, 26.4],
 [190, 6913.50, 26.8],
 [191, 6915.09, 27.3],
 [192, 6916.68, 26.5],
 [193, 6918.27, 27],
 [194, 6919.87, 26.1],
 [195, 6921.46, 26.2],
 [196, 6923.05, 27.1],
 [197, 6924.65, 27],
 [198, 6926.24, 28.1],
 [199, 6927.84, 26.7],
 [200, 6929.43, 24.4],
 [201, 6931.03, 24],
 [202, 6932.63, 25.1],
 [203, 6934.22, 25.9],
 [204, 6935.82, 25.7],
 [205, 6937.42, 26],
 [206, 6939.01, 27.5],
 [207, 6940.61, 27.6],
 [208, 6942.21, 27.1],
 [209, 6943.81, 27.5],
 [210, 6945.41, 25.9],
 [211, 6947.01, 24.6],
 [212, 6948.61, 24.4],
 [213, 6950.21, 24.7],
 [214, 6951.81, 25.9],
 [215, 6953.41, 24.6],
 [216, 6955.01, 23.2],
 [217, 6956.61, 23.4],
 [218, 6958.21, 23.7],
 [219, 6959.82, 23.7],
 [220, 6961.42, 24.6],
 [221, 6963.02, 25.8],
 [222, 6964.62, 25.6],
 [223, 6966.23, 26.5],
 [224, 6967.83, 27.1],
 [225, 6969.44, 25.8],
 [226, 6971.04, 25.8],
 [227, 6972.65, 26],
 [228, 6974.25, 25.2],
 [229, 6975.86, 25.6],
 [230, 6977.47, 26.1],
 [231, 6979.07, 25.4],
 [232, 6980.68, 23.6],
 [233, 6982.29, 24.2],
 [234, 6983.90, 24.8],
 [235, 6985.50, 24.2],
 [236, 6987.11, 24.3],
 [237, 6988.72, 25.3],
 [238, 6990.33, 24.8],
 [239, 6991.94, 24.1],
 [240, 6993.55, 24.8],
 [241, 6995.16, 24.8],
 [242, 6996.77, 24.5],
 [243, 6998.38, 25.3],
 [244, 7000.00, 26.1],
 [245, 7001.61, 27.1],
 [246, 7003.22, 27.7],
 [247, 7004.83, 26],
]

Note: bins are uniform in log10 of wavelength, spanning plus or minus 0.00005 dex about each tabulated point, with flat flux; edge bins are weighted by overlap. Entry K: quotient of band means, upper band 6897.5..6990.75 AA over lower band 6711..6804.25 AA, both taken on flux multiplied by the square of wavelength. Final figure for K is 1.0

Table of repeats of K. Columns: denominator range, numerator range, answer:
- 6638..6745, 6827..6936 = 1.11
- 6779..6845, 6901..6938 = 1.05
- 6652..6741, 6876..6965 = 1.08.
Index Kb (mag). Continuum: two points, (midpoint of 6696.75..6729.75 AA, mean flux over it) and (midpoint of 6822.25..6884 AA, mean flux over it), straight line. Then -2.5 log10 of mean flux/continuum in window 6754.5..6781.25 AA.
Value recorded 0.029 mag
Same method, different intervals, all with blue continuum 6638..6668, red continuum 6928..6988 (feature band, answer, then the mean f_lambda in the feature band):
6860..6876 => -0.10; 27.1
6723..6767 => -0.11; 26.2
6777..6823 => -0.05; 25.2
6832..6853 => -0.09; 26.4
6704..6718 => -0.15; 26.8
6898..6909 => -0.07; 26.6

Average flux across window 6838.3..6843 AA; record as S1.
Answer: 25.9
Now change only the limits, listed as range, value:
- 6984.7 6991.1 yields 24.7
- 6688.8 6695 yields 26.3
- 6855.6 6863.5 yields 27.3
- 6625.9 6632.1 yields 27.2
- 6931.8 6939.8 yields 26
